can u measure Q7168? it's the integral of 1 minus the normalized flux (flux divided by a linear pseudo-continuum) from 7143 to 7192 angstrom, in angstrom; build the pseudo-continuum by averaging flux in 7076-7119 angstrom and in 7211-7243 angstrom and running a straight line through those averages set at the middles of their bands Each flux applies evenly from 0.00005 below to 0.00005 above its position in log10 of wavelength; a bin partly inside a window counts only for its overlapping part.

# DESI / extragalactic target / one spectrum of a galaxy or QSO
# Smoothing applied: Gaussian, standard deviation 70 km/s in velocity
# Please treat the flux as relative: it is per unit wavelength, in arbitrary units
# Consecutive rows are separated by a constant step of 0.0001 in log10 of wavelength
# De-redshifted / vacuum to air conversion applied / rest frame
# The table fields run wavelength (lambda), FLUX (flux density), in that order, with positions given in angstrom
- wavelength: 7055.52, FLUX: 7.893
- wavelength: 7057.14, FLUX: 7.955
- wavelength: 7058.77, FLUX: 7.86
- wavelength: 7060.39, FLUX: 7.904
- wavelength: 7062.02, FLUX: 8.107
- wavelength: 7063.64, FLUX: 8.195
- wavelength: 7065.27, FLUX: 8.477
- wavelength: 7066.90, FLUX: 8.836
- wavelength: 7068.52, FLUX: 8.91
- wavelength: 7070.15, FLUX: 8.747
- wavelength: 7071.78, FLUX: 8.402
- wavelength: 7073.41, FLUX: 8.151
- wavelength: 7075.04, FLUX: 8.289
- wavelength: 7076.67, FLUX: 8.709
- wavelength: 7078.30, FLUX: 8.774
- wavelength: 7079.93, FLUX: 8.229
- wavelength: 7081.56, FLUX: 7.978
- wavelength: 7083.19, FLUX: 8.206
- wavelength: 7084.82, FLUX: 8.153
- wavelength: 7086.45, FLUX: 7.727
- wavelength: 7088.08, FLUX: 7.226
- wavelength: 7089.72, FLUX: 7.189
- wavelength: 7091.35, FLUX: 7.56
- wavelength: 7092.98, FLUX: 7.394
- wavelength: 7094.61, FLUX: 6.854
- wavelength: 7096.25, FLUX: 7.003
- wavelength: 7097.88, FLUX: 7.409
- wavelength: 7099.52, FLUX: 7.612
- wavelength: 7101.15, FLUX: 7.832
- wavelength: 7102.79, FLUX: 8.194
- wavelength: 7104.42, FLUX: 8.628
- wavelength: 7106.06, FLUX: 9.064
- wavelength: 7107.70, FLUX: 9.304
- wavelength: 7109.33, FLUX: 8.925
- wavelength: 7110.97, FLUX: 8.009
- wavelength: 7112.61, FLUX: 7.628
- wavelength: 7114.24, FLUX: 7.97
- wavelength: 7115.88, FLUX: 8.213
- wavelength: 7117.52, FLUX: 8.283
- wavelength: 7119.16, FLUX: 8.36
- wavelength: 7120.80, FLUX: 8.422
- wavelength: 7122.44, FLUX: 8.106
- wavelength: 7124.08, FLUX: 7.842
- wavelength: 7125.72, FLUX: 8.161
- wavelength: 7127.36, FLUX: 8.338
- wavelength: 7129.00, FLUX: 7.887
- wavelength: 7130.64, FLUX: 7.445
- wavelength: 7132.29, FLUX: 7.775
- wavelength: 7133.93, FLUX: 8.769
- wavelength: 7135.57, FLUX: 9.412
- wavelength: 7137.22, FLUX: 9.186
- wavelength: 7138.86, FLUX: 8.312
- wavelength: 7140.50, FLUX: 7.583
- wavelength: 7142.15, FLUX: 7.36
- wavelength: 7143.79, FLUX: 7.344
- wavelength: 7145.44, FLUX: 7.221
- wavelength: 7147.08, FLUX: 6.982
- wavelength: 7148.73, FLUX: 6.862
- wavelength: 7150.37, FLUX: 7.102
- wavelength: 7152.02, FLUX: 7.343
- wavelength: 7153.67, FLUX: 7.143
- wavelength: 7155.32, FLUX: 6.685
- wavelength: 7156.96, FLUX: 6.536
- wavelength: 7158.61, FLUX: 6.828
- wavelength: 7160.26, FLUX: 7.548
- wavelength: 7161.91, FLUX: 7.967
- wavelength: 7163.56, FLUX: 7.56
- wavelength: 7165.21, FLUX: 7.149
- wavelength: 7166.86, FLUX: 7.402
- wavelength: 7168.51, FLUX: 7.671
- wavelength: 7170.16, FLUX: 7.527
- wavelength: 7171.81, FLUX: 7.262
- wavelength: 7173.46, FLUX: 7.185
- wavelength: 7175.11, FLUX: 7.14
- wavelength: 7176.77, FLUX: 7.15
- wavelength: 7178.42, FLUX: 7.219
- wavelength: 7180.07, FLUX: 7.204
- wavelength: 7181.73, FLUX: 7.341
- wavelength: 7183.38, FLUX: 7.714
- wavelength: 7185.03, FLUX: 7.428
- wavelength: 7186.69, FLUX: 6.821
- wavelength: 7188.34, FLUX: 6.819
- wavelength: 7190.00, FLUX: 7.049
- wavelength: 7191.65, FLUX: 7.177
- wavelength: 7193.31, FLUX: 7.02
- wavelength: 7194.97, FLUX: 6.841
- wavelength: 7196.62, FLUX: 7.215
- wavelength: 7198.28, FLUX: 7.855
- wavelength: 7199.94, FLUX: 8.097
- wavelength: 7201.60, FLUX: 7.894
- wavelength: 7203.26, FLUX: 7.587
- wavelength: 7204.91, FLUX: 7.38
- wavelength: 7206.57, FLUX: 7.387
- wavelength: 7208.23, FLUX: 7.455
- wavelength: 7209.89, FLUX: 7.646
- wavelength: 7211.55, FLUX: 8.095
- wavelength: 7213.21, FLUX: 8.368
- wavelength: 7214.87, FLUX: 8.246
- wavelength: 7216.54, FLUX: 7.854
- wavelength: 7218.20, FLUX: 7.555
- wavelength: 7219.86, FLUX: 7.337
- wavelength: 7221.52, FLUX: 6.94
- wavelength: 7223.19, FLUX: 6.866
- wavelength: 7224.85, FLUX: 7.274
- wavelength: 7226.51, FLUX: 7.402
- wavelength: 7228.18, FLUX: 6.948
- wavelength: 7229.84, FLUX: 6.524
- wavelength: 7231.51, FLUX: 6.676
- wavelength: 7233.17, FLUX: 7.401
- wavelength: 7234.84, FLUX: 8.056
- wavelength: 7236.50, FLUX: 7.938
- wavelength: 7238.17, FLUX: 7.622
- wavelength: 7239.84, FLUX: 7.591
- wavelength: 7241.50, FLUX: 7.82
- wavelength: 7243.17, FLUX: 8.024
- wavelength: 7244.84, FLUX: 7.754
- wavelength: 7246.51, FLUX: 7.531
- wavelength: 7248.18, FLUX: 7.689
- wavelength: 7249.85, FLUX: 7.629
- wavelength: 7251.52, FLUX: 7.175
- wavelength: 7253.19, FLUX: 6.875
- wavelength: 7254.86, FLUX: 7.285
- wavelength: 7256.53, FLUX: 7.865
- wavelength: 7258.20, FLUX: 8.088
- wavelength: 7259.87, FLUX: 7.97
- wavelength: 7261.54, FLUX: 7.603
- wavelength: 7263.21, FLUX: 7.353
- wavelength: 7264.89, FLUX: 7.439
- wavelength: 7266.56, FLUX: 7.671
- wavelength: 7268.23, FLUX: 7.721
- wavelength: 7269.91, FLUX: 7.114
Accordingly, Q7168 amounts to 3.3 angstrom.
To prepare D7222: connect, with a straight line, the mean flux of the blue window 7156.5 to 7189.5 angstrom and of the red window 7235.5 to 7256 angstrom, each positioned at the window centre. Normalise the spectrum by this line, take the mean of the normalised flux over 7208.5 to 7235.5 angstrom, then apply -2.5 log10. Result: 0.01 mag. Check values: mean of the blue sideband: 7.28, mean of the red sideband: 7.59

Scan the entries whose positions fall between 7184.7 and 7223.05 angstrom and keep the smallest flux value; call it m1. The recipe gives 6.819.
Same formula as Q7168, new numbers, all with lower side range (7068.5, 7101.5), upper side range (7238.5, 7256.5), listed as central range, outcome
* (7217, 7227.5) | 0.5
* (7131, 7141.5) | -0.9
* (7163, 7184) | 1.0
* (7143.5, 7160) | 1.6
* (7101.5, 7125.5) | -1.5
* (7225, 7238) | 0.5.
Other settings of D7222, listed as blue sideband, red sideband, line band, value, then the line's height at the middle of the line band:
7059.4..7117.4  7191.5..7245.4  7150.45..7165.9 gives 0.087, 7.79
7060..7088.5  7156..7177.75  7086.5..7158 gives -0.006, 7.78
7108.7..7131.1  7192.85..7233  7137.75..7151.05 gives 0.078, 7.94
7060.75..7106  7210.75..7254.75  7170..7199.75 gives 0.065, 7.68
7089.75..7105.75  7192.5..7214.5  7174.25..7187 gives 0.052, 7.62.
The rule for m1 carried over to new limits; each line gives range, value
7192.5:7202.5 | 6.841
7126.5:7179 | 6.536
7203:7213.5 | 7.38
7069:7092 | 7.189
